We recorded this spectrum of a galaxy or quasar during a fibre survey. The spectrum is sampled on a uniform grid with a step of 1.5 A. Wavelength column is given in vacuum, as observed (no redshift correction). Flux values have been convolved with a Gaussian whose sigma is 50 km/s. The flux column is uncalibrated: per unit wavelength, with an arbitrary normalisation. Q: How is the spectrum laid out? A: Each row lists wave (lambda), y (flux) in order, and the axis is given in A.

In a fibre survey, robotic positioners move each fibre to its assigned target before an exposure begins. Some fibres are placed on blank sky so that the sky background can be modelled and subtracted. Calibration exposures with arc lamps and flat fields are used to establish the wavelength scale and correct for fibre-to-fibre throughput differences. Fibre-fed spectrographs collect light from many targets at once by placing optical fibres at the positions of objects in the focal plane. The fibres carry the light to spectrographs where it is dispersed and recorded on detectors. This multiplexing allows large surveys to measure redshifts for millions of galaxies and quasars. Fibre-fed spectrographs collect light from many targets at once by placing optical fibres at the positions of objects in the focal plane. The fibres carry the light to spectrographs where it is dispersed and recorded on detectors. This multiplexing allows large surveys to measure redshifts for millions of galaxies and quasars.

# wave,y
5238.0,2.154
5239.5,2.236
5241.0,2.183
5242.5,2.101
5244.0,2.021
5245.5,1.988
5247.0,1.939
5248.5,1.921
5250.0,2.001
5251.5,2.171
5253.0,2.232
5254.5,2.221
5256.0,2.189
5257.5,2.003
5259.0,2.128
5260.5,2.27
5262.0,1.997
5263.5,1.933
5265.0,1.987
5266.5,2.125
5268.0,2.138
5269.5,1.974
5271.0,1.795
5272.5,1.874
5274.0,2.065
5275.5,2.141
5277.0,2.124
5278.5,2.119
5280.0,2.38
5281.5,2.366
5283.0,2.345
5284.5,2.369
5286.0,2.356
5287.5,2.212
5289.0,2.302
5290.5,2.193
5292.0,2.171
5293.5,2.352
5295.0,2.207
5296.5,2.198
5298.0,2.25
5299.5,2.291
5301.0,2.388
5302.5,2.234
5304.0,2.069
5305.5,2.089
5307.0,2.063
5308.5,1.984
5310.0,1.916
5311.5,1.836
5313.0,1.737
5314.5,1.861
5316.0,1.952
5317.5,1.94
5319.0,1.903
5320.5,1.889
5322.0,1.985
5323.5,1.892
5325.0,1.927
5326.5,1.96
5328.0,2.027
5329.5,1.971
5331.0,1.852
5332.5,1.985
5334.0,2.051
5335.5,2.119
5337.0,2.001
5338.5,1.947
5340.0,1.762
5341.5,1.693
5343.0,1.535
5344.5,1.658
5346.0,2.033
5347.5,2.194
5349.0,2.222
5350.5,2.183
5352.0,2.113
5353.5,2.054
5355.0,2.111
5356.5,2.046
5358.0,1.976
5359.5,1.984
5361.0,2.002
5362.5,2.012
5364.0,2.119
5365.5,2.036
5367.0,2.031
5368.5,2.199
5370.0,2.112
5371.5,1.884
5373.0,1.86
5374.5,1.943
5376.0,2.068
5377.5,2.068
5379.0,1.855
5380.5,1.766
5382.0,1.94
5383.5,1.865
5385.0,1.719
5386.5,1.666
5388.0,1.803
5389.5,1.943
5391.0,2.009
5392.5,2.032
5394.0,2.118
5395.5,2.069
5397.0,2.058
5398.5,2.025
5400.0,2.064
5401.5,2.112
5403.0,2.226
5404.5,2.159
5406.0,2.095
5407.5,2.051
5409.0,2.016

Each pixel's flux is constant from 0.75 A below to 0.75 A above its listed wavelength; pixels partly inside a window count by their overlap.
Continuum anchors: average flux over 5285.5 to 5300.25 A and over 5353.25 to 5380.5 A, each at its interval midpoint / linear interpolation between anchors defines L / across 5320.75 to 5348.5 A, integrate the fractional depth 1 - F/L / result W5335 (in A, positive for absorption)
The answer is 2.5 A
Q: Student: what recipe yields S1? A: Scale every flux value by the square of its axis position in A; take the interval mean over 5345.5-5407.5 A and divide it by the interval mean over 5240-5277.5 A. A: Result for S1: 1.02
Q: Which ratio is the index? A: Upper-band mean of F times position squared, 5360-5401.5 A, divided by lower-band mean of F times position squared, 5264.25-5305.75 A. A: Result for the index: 0.94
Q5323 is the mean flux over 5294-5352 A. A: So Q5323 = 2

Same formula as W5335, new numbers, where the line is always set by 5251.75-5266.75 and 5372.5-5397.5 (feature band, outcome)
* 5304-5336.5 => 1.1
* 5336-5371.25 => -0.5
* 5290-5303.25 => -1.3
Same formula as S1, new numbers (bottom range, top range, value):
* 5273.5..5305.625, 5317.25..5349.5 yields 0.88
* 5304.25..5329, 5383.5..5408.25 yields 1.07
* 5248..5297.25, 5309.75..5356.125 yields 0.93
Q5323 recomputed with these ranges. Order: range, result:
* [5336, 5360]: 1.97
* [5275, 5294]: 2.26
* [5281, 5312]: 2.2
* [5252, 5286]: 2.13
